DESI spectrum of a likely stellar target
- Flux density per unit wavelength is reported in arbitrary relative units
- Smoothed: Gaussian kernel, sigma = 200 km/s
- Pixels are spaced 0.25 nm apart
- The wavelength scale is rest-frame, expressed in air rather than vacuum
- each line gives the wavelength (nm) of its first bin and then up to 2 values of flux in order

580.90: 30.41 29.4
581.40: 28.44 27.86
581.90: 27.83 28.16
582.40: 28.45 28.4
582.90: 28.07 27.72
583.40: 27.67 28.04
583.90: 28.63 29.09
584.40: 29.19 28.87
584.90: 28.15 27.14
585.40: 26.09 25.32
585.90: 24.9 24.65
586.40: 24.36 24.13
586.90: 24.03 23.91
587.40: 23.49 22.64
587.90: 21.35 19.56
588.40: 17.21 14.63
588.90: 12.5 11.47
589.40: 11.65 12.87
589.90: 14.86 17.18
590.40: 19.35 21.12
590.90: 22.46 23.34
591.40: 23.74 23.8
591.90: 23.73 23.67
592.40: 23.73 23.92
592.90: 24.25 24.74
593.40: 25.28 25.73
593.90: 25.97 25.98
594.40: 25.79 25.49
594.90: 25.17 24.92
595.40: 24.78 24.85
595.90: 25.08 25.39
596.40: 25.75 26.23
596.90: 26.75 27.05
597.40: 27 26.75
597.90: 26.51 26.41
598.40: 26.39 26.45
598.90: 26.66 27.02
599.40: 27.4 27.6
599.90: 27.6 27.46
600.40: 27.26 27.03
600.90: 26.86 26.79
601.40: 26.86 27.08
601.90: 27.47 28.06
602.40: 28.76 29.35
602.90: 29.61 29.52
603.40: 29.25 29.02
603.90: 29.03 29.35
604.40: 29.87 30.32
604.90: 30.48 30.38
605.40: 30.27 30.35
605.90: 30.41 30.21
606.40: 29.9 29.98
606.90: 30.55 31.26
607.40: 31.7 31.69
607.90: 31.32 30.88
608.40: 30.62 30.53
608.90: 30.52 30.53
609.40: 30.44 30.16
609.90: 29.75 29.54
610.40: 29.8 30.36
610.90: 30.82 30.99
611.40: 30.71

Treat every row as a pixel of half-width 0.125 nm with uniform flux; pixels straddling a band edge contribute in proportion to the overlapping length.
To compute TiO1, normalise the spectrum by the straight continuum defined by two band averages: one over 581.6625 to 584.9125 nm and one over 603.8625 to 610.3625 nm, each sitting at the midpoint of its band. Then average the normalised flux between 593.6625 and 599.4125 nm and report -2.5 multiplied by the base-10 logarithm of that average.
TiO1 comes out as 0.13 mag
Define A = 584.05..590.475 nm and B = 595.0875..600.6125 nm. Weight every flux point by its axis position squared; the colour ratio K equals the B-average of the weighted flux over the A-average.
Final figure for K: 1.28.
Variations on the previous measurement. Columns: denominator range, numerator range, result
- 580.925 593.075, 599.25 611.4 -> 1.33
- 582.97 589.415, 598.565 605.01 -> 1.26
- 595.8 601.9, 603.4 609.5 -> 1.16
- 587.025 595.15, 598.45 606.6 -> 1.39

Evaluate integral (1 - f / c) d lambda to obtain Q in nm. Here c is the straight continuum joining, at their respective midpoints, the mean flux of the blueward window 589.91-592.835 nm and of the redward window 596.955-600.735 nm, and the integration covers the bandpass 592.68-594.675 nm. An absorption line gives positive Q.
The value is -0.145 nm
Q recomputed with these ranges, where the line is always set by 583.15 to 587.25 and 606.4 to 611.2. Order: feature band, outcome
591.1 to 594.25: 0.38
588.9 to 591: 0.87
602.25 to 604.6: 0.03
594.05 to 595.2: 0.11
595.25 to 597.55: 0.21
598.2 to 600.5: 0.15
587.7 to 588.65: 0.28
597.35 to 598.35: 0.07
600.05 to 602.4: 0.16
